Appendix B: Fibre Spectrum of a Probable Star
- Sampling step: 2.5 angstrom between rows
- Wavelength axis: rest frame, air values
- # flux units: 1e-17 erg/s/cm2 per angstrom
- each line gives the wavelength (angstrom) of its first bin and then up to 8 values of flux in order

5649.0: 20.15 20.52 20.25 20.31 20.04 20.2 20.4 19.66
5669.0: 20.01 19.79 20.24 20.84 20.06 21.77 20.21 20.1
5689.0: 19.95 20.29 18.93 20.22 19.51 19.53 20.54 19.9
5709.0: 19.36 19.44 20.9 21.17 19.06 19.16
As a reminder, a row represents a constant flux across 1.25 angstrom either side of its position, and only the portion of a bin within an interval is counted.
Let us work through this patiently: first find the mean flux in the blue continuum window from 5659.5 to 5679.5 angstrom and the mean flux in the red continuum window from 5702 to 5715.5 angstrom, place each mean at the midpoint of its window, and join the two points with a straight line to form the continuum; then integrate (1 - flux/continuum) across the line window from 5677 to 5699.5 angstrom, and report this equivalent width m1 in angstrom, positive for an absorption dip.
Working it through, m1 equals -0.1 angstrom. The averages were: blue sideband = 20.1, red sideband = 20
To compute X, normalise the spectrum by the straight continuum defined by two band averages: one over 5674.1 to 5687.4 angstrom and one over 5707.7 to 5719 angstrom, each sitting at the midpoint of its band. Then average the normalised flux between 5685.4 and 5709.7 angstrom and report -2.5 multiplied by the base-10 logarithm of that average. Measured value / 0.026 mag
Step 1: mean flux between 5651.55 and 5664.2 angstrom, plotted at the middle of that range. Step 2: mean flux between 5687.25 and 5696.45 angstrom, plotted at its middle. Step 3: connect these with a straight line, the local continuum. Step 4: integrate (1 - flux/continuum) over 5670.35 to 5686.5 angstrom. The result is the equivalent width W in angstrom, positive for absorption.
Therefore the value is -0.4 angstrom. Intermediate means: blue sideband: 20.3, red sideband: 19.8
